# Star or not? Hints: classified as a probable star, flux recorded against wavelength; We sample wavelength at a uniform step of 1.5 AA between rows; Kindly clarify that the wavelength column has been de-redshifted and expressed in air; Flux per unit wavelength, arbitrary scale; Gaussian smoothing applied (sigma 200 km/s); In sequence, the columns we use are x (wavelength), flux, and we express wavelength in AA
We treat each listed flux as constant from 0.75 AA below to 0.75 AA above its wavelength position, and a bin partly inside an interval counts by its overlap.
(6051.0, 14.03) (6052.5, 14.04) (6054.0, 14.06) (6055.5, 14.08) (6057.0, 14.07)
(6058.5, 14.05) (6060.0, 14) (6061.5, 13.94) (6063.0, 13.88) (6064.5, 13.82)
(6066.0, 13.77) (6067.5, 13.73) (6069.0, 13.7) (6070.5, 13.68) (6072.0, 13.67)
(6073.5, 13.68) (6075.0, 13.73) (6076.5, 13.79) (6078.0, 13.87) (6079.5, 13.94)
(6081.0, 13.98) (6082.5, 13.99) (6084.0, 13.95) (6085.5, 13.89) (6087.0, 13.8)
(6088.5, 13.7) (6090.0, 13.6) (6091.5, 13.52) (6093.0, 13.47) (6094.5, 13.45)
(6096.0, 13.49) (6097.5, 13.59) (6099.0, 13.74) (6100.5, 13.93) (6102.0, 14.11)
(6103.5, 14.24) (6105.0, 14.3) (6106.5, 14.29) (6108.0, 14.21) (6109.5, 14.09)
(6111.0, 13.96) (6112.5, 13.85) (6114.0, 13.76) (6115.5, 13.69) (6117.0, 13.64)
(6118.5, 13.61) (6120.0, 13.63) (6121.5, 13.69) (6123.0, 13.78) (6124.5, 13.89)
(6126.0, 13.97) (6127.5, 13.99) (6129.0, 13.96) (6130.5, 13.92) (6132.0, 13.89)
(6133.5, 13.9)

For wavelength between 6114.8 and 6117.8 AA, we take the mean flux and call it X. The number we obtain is 13.7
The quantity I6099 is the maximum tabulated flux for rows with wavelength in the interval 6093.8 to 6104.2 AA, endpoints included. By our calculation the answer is 14.24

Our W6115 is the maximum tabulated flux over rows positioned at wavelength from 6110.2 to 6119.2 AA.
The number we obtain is 13.96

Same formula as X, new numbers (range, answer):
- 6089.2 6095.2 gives 13.5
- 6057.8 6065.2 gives 13.9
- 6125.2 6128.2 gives 14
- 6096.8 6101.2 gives 13.8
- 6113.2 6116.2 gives 13.7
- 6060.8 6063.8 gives 13.9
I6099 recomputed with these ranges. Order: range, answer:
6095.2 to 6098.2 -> 13.59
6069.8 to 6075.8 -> 13.73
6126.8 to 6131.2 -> 13.99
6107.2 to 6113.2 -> 14.21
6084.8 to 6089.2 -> 13.89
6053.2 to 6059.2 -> 14.08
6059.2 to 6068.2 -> 14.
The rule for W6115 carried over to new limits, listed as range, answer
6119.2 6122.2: 13.69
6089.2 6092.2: 13.6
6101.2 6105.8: 14.3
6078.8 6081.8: 13.98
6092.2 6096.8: 13.49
